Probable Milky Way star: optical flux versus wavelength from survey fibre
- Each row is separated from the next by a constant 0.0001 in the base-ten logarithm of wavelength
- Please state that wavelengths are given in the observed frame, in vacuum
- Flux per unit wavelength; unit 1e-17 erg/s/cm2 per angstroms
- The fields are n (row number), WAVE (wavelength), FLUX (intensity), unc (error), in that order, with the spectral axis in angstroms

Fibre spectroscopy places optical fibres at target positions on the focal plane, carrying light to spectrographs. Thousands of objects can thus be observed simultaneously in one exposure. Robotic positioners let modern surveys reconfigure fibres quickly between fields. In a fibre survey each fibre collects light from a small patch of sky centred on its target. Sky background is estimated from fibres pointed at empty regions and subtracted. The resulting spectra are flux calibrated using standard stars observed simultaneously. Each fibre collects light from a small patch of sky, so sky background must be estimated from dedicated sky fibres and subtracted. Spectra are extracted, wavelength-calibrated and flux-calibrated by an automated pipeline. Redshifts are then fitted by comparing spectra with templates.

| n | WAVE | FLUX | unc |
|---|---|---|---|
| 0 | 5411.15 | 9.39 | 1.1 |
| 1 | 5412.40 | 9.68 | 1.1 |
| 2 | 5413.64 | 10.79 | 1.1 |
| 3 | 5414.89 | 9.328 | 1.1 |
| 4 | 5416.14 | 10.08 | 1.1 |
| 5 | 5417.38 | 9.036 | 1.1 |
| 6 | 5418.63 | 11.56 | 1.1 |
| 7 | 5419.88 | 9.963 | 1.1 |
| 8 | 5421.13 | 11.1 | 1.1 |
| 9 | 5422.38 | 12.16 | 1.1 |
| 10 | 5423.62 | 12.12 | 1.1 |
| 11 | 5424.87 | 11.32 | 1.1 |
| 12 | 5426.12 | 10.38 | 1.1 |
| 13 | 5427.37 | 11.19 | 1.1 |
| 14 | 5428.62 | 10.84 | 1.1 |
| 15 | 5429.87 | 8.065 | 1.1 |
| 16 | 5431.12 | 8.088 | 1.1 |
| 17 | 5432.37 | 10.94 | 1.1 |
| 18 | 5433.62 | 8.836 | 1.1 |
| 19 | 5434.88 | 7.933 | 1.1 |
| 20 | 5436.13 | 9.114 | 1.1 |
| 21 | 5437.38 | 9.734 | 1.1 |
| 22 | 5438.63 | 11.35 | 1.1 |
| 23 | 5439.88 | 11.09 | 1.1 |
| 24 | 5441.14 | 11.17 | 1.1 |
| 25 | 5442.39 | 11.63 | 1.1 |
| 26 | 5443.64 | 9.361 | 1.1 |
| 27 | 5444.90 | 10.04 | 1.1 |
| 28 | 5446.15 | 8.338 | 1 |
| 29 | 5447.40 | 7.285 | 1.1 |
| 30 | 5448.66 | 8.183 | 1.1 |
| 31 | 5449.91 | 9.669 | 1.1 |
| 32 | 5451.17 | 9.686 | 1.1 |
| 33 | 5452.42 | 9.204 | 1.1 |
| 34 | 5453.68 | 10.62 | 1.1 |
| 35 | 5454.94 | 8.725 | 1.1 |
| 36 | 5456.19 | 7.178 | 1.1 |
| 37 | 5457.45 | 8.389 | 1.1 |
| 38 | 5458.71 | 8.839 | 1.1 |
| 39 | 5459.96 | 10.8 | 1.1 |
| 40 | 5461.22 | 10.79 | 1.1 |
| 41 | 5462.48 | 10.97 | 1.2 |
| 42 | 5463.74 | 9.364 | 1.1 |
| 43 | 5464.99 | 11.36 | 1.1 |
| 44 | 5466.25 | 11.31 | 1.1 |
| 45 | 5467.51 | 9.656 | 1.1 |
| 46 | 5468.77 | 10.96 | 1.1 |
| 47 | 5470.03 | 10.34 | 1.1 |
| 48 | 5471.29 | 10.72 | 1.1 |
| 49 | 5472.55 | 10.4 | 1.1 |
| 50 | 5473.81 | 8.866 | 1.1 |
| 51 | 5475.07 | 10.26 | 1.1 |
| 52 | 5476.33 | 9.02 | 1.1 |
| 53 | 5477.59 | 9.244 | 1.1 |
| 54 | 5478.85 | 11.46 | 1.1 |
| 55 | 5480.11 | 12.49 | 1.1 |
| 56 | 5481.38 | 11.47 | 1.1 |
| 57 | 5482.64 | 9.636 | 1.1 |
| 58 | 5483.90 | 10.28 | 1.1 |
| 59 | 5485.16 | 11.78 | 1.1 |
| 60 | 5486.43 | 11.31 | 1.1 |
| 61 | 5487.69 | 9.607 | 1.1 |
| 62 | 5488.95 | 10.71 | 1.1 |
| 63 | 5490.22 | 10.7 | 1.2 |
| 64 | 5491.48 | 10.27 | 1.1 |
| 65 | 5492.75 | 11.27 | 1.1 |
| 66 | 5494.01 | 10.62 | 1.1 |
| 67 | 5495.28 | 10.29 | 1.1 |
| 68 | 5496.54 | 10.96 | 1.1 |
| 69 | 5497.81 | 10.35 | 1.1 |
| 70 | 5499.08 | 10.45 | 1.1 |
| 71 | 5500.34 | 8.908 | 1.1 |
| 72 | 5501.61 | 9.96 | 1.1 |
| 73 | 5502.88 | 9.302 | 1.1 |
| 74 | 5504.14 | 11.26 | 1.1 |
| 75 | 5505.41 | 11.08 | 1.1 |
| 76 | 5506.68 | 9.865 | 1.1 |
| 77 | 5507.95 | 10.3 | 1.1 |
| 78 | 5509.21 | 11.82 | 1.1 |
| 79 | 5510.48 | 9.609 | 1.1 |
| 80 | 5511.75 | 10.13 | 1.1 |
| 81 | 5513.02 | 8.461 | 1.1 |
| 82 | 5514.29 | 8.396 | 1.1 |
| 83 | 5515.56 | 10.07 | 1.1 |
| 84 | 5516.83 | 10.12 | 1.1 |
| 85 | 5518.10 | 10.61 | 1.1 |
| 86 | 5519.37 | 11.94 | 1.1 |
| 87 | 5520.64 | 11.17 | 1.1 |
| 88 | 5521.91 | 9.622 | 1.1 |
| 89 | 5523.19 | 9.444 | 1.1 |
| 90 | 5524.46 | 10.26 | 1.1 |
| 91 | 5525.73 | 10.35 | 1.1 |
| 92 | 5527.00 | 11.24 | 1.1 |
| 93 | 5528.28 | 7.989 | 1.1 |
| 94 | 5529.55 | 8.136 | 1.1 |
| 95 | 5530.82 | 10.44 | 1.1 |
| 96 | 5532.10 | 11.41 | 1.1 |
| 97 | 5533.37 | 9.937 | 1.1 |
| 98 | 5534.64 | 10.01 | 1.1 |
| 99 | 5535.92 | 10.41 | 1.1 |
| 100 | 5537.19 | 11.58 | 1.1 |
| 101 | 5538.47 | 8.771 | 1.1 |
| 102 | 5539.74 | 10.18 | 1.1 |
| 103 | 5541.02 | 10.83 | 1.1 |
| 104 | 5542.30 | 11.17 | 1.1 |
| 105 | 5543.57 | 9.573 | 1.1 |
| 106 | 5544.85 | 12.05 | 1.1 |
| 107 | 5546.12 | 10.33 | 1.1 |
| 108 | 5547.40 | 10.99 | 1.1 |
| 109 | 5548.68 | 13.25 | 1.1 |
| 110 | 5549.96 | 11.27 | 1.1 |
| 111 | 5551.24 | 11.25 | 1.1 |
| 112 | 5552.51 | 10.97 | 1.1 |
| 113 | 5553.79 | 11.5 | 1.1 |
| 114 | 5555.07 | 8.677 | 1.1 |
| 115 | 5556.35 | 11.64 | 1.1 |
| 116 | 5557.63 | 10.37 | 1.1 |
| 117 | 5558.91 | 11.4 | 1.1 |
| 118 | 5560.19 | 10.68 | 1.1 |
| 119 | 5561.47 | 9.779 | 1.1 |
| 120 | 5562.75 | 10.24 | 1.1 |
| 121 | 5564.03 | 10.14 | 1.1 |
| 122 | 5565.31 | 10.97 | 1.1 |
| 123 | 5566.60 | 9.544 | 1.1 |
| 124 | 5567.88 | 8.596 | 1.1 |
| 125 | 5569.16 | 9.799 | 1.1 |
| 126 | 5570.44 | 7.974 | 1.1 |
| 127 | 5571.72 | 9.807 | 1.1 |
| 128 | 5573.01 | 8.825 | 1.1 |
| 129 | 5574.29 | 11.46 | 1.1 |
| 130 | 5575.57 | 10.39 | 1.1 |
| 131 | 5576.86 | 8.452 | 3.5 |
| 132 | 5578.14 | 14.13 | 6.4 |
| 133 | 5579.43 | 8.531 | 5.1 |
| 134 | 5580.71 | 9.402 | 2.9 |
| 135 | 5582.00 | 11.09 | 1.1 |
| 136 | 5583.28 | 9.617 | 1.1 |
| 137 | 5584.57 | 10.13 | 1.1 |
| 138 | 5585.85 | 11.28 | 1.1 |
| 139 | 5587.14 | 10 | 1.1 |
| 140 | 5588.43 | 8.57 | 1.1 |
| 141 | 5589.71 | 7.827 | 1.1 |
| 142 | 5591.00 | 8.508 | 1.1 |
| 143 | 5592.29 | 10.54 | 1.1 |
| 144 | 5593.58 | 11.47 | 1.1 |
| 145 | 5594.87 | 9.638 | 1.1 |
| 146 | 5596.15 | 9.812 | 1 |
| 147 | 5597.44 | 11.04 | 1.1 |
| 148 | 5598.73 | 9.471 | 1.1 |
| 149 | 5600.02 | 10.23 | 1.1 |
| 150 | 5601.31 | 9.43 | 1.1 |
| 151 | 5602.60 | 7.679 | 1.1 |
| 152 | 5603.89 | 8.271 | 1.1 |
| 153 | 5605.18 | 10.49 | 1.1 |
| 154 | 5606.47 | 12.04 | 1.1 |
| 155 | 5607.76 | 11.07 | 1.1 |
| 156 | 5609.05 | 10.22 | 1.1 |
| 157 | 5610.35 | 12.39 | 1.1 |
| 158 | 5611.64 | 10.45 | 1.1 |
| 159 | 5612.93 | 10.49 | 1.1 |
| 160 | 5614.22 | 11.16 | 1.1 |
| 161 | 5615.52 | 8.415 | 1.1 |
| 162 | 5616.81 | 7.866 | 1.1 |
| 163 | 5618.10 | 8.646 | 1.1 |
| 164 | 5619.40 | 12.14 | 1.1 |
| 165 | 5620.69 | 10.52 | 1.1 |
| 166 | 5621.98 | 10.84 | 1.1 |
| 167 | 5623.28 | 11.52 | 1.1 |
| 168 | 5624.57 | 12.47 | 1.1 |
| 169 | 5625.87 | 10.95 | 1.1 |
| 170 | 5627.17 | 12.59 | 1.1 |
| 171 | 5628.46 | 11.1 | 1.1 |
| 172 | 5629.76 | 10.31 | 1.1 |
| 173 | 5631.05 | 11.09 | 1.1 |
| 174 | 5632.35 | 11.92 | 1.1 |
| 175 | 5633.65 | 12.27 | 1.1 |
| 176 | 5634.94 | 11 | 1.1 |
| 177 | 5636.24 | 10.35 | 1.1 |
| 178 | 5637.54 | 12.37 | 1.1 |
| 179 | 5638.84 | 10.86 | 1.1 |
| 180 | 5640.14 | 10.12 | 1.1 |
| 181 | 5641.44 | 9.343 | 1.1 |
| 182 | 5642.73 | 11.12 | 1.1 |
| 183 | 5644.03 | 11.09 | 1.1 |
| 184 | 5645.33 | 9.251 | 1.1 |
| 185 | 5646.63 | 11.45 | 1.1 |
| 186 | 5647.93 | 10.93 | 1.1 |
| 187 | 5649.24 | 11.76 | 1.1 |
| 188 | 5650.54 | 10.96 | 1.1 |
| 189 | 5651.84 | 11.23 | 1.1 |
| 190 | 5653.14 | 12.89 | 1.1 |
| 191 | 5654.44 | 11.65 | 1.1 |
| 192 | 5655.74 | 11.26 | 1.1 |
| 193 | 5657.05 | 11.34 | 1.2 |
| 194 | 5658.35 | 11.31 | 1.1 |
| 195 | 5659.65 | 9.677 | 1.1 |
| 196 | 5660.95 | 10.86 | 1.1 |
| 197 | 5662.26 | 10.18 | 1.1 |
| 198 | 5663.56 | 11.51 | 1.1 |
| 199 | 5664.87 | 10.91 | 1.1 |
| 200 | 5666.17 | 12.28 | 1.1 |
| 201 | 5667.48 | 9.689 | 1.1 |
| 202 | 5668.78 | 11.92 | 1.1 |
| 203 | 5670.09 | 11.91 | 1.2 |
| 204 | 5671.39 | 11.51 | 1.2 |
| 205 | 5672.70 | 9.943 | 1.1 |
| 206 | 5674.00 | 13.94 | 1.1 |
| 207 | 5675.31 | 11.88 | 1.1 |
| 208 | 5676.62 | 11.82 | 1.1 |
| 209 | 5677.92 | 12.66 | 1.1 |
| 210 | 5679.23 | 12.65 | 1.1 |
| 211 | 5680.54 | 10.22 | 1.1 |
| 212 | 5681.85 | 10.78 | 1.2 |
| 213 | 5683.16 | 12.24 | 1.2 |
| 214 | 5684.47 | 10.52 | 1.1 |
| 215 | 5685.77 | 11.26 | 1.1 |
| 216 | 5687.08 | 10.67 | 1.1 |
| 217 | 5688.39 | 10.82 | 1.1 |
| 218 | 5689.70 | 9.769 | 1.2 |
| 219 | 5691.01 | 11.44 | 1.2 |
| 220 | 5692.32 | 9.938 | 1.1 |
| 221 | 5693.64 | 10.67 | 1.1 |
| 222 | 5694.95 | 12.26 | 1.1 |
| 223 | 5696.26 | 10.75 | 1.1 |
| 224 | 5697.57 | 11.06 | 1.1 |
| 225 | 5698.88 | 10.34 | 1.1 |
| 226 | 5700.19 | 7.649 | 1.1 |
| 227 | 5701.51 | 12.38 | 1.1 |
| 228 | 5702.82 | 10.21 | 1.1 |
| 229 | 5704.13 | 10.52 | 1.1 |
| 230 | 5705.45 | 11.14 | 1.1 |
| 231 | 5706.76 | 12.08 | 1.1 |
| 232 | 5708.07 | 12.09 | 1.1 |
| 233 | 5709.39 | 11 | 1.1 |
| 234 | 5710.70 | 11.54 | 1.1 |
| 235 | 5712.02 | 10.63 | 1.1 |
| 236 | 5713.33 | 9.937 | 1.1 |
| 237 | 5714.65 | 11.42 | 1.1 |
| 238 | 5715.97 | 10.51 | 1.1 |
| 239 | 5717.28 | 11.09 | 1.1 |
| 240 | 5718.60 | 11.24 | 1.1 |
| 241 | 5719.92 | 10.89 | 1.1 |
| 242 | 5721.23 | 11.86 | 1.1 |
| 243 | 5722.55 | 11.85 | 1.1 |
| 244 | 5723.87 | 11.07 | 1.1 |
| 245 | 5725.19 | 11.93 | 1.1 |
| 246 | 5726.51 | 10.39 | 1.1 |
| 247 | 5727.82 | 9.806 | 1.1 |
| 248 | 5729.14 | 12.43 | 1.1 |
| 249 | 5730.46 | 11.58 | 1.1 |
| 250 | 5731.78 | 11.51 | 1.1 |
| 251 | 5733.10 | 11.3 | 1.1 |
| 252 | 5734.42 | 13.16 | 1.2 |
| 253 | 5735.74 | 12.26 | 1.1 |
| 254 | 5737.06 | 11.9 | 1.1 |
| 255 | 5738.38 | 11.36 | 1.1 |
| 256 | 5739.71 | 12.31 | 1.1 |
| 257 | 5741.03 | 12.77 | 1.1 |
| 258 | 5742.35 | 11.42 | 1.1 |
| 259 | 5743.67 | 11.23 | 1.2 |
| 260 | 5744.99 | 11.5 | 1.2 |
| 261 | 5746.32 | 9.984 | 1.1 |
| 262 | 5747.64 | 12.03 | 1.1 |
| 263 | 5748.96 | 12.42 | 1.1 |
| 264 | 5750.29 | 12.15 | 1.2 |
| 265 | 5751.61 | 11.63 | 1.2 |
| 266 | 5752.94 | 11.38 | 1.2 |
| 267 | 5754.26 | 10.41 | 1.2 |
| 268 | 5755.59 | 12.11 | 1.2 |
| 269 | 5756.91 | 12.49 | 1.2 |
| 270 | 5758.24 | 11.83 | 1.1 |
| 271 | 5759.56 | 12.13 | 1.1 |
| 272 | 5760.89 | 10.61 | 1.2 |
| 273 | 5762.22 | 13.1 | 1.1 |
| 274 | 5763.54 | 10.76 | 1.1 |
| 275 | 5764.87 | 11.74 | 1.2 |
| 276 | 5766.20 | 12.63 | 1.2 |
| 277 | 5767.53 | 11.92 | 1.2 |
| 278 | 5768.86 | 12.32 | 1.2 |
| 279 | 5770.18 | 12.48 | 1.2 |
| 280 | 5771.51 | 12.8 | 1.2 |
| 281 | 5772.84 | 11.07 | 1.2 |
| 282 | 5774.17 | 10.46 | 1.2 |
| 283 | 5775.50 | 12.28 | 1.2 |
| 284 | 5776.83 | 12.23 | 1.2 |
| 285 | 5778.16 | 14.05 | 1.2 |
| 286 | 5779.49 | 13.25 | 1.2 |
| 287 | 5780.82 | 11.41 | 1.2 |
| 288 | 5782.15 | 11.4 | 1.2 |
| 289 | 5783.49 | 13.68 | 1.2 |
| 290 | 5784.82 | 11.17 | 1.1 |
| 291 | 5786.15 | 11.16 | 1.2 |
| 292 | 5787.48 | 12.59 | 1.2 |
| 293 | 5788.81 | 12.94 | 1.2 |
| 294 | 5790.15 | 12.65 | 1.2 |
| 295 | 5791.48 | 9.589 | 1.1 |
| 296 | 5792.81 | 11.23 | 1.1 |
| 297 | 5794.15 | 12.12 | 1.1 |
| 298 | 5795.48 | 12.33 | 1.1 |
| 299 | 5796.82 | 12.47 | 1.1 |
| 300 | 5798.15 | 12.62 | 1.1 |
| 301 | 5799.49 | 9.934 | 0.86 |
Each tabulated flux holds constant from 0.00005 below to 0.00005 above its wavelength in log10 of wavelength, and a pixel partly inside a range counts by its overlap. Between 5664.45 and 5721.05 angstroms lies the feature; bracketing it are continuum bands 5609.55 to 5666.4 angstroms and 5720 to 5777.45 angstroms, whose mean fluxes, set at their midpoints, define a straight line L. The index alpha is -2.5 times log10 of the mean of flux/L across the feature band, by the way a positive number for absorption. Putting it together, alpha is 0.02 mag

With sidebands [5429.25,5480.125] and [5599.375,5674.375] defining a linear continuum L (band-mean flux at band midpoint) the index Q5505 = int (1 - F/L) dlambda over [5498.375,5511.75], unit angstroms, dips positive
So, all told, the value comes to -0.2 angstroms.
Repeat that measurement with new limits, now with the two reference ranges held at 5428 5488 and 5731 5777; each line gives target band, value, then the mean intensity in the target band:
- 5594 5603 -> 0.92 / 9.72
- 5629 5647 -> 0.30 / 10.9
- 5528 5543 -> 0.44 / 10.1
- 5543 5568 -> -0.38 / 10.7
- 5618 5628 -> -0.33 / 11.3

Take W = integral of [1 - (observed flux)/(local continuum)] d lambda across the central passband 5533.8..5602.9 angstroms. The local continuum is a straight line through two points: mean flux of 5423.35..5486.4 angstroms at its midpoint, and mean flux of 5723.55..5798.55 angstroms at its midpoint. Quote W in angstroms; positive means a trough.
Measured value 3.0 angstroms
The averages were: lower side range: 10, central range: 10.2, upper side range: 11.9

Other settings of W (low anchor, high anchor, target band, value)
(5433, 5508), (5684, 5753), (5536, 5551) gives -0.7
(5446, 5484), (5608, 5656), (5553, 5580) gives 1.0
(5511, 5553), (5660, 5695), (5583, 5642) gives 2.4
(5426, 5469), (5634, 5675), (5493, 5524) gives -0.2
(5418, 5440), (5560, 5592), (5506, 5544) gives -0.5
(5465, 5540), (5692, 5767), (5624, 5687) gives -1.4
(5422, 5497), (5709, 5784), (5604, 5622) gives 0.9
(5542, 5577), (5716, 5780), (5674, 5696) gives 0.0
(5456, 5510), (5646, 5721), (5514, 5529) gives 0.5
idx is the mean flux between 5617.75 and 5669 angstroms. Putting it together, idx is 11.1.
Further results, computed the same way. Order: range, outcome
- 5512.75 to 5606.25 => 10.1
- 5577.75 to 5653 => 10.5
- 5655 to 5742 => 11.2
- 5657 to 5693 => 11.2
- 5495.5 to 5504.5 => 10.1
